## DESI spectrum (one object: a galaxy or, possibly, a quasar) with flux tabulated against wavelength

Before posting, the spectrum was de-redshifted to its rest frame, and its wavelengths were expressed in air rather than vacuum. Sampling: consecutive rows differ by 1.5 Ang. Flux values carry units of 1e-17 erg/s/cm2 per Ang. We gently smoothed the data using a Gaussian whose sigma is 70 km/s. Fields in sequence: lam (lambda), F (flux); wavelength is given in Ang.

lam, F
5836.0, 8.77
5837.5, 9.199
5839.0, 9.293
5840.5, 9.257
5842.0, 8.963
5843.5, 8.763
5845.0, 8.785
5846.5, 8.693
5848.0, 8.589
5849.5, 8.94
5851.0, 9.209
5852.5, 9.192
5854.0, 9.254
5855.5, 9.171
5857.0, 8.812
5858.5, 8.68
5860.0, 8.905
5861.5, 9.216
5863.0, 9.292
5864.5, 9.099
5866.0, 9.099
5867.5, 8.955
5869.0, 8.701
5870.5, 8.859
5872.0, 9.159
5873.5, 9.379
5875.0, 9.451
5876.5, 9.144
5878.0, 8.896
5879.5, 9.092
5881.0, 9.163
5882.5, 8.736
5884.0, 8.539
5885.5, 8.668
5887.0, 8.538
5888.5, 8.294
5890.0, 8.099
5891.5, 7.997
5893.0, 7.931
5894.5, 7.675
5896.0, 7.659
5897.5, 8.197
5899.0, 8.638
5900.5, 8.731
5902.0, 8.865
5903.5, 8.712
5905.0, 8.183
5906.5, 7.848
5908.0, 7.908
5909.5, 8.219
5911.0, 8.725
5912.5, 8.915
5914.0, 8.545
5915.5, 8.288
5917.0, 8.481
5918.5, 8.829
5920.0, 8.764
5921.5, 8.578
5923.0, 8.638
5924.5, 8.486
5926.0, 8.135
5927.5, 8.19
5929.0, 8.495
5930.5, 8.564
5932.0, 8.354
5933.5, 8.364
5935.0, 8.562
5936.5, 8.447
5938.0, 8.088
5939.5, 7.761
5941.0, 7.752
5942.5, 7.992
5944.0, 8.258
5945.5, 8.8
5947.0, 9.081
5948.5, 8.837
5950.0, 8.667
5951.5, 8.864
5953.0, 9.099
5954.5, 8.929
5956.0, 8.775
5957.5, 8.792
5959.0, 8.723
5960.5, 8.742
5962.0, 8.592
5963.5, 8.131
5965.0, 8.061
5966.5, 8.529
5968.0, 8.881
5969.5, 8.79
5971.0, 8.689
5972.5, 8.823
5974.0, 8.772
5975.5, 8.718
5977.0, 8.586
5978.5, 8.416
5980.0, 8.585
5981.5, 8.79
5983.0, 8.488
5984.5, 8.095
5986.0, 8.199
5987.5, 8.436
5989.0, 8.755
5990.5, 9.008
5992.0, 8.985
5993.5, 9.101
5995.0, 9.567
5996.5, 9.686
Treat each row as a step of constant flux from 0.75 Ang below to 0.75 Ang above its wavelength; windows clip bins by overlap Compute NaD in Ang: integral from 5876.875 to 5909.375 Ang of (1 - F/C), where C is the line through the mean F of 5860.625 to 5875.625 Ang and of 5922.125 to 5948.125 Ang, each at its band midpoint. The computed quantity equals 1.6 Ang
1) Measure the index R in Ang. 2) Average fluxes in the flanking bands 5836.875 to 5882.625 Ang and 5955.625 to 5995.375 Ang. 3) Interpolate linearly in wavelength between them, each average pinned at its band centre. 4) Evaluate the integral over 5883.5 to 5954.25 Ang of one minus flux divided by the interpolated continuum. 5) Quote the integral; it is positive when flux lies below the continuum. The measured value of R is 3.4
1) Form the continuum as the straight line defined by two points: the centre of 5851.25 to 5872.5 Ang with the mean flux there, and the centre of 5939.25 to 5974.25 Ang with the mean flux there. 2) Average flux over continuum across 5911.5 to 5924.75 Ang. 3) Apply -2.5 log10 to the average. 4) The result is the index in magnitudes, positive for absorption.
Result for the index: 0.02 mag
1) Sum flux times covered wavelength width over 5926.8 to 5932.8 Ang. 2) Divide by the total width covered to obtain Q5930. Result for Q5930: 8.4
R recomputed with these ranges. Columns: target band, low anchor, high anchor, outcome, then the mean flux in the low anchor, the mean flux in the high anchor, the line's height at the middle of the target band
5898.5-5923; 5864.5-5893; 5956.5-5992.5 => 0.62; 8.8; 8.61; 8.74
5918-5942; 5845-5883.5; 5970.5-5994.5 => 1.24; 9.02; 8.66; 8.82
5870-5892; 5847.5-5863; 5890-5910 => -0.68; 9.02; 8.19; 8.54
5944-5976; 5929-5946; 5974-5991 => -1.16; 8.27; 8.56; 8.41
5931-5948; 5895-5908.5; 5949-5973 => 0.45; 8.3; 8.69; 8.55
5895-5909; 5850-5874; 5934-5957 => 0.81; 9.06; 8.53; 8.8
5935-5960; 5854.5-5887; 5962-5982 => 0.39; 8.99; 8.6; 8.69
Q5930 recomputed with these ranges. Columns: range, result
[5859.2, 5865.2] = 9.12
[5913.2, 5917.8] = 8.45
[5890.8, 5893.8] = 7.96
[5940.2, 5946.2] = 8.19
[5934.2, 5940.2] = 8.22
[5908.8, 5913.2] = 8.62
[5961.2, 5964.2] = 8.37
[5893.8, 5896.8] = 7.68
